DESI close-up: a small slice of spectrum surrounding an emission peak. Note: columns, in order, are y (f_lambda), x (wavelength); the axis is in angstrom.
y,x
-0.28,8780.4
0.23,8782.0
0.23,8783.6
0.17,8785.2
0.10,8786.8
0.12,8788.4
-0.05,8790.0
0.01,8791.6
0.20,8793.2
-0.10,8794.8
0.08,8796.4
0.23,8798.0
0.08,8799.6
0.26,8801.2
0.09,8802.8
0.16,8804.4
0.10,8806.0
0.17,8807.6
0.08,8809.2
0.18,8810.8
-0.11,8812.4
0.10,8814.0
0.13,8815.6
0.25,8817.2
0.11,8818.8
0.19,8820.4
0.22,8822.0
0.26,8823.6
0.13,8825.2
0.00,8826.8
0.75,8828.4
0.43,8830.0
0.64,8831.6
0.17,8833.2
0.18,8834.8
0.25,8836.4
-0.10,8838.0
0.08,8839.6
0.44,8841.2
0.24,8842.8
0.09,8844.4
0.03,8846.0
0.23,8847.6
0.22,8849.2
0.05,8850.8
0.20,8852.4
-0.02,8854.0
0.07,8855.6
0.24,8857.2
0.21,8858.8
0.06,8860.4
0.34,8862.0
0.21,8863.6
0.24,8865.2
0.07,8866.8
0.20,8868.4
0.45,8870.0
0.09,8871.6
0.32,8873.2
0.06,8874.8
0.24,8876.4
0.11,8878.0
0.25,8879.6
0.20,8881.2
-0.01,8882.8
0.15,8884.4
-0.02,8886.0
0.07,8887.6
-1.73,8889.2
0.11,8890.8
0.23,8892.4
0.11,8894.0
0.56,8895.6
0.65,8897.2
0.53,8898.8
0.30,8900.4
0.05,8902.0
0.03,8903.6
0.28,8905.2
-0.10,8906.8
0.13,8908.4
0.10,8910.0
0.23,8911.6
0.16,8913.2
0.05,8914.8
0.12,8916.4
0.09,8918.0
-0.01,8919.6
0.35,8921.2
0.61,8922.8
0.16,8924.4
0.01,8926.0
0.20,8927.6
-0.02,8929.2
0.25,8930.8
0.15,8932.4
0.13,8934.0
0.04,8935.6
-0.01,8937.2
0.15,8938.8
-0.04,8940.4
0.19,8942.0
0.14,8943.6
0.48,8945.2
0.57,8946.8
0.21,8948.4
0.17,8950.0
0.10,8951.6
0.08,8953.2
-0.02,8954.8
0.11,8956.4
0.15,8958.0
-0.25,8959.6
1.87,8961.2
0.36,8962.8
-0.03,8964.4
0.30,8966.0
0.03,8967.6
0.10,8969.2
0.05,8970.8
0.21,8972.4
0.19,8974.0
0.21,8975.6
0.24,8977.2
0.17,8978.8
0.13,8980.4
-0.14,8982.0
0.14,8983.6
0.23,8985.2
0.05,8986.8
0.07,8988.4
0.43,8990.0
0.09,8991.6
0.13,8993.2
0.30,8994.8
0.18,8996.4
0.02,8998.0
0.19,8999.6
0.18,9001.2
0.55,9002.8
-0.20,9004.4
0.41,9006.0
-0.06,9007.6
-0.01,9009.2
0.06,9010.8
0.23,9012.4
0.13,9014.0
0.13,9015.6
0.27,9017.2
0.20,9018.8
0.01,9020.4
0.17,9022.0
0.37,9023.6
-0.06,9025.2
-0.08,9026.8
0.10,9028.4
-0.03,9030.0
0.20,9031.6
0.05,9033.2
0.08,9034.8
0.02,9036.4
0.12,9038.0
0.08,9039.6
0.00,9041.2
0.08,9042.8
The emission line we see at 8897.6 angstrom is H-beta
